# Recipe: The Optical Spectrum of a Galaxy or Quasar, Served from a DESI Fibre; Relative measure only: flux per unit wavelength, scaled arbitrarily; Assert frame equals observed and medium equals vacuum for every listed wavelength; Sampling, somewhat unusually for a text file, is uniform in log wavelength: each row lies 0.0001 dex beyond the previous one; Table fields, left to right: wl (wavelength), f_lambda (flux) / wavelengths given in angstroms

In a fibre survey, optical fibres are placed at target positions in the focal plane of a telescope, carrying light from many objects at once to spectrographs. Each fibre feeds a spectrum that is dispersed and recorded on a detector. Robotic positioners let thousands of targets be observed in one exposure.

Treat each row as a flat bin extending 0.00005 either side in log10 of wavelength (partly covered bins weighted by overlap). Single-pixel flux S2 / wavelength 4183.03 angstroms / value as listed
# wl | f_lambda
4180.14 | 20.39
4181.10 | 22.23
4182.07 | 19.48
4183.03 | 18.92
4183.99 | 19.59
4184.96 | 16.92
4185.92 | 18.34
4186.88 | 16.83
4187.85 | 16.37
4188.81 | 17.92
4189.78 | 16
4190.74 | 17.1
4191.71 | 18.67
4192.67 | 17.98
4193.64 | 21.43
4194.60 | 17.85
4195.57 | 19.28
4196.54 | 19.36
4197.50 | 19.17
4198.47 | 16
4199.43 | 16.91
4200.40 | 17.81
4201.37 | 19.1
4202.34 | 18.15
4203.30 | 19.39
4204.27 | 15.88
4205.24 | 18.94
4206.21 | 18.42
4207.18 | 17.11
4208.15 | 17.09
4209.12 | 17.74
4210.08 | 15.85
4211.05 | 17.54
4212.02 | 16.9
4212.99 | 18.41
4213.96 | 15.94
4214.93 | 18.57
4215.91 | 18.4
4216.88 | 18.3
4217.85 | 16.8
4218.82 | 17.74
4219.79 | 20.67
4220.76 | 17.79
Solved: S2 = 18.92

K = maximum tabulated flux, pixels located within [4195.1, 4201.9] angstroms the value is 19.36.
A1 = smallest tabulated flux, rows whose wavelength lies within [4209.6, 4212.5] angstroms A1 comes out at 15.85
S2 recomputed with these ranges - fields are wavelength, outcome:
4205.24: 18.94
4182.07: 19.48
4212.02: 16.9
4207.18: 17.11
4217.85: 16.8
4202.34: 18.15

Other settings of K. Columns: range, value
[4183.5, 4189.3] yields 19.59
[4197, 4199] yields 19.17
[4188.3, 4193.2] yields 18.67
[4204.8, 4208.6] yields 18.94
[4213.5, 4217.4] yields 18.57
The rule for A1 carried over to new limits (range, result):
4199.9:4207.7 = 15.88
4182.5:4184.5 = 18.92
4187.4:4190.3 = 16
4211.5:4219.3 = 15.94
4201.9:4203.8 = 18.15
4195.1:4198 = 19.17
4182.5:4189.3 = 16.37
